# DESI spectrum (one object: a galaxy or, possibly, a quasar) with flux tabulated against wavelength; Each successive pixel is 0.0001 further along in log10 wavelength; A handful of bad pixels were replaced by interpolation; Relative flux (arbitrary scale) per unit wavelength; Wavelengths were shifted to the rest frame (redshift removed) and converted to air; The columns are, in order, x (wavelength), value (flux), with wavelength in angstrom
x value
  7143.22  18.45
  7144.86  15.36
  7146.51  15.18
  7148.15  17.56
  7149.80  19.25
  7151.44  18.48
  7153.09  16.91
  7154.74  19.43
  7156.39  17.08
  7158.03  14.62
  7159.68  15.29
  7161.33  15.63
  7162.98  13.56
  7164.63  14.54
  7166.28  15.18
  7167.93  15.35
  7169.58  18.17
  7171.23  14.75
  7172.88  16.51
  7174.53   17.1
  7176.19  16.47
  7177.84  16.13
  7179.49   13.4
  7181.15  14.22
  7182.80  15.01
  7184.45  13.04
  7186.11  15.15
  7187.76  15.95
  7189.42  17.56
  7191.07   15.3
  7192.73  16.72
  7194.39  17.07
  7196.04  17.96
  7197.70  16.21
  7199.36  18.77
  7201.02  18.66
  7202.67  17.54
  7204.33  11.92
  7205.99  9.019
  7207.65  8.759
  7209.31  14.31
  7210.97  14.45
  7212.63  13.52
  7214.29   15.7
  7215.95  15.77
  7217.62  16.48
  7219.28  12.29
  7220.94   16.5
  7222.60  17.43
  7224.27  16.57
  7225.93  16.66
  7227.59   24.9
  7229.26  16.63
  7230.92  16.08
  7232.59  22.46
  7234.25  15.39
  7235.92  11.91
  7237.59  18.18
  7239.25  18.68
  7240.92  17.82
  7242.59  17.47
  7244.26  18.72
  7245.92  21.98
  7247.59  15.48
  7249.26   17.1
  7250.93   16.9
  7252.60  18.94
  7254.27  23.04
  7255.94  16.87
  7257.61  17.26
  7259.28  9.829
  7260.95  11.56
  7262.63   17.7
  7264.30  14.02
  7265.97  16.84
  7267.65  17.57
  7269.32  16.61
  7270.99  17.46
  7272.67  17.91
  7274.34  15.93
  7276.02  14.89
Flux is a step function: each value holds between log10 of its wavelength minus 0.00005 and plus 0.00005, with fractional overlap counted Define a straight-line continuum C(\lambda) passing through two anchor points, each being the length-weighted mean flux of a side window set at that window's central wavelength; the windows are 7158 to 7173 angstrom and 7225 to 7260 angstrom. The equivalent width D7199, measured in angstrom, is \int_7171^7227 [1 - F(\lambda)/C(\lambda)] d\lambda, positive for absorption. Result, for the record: 3.2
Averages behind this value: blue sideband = 15.3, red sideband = 17.8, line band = 15.4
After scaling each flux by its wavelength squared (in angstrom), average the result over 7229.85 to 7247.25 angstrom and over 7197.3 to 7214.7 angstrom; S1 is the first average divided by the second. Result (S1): 1.25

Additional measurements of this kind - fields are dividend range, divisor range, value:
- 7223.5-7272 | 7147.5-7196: 1.10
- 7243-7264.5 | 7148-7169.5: 1.06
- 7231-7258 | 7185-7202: 1.08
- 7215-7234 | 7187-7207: 1.09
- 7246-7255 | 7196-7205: 1.12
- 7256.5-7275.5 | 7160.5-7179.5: 1.03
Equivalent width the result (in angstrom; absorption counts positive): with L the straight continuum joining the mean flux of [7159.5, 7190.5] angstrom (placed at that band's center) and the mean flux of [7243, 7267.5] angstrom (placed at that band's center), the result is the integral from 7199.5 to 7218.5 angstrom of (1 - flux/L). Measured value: 2.01 angstrom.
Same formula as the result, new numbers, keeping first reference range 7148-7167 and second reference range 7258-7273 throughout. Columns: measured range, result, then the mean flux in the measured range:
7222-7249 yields -3.7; 17.9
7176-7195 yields 0.9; 15.5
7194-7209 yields 1.0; 15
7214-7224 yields 0.1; 15.7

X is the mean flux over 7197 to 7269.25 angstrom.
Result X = 16.4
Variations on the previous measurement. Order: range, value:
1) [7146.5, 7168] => 16.4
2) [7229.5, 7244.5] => 17.3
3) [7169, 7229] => 15.7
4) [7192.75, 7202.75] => 17.6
